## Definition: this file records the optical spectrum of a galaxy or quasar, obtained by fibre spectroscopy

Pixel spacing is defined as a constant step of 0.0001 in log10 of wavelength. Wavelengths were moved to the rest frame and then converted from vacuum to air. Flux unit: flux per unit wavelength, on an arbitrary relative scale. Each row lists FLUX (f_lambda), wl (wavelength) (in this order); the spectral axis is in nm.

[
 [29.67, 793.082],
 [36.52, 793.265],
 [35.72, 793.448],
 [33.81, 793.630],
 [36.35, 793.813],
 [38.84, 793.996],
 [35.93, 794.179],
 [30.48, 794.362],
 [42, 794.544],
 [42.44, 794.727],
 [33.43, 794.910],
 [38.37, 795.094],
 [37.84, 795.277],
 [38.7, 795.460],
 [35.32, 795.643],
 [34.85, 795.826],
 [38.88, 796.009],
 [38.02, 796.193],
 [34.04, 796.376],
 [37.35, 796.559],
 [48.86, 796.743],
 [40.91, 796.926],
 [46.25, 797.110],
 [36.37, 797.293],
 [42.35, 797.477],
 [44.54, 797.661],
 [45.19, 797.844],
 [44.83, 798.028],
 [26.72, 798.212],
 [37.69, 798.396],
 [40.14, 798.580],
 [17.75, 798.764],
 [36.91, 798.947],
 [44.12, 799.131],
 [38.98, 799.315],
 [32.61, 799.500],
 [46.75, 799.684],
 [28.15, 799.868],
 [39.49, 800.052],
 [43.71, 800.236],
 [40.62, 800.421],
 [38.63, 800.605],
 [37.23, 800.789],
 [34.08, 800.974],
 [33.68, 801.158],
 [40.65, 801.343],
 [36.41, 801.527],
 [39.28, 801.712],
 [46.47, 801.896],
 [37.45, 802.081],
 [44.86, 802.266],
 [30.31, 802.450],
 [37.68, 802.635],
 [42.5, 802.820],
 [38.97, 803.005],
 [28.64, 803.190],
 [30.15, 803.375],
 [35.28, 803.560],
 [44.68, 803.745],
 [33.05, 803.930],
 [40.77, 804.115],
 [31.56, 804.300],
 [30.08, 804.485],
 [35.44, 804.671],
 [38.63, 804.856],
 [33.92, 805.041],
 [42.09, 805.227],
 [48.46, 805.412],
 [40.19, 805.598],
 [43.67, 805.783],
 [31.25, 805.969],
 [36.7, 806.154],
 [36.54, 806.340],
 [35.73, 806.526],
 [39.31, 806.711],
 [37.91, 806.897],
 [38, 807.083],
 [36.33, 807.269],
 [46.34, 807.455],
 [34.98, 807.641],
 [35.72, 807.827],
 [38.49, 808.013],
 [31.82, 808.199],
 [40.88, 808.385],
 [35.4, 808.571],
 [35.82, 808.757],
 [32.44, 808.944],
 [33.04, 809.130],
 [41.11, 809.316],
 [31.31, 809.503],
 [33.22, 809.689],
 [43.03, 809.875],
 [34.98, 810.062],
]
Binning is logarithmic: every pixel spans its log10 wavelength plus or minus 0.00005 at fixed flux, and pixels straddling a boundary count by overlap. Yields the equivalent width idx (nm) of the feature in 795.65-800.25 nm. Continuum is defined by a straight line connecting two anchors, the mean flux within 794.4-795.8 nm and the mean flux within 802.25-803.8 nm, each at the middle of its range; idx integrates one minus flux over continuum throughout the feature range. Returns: -0.14 nm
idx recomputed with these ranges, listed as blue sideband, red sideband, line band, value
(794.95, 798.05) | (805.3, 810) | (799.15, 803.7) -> 0.13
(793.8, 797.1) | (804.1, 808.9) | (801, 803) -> -0.06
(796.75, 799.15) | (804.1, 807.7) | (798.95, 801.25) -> 0.03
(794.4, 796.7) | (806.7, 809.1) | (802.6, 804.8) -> 0.09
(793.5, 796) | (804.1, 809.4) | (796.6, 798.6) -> -0.23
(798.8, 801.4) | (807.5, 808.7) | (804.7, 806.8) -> -0.10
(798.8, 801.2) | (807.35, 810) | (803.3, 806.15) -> -0.01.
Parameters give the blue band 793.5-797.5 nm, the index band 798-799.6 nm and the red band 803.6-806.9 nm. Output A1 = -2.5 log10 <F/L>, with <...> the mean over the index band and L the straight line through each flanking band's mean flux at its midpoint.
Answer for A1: 0.08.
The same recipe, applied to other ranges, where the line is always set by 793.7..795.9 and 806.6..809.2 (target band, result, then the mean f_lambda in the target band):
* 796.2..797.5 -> -0.101 mag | 40.6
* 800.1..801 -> -0.064 mag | 39.2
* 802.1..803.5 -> 0.023 mag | 36.2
